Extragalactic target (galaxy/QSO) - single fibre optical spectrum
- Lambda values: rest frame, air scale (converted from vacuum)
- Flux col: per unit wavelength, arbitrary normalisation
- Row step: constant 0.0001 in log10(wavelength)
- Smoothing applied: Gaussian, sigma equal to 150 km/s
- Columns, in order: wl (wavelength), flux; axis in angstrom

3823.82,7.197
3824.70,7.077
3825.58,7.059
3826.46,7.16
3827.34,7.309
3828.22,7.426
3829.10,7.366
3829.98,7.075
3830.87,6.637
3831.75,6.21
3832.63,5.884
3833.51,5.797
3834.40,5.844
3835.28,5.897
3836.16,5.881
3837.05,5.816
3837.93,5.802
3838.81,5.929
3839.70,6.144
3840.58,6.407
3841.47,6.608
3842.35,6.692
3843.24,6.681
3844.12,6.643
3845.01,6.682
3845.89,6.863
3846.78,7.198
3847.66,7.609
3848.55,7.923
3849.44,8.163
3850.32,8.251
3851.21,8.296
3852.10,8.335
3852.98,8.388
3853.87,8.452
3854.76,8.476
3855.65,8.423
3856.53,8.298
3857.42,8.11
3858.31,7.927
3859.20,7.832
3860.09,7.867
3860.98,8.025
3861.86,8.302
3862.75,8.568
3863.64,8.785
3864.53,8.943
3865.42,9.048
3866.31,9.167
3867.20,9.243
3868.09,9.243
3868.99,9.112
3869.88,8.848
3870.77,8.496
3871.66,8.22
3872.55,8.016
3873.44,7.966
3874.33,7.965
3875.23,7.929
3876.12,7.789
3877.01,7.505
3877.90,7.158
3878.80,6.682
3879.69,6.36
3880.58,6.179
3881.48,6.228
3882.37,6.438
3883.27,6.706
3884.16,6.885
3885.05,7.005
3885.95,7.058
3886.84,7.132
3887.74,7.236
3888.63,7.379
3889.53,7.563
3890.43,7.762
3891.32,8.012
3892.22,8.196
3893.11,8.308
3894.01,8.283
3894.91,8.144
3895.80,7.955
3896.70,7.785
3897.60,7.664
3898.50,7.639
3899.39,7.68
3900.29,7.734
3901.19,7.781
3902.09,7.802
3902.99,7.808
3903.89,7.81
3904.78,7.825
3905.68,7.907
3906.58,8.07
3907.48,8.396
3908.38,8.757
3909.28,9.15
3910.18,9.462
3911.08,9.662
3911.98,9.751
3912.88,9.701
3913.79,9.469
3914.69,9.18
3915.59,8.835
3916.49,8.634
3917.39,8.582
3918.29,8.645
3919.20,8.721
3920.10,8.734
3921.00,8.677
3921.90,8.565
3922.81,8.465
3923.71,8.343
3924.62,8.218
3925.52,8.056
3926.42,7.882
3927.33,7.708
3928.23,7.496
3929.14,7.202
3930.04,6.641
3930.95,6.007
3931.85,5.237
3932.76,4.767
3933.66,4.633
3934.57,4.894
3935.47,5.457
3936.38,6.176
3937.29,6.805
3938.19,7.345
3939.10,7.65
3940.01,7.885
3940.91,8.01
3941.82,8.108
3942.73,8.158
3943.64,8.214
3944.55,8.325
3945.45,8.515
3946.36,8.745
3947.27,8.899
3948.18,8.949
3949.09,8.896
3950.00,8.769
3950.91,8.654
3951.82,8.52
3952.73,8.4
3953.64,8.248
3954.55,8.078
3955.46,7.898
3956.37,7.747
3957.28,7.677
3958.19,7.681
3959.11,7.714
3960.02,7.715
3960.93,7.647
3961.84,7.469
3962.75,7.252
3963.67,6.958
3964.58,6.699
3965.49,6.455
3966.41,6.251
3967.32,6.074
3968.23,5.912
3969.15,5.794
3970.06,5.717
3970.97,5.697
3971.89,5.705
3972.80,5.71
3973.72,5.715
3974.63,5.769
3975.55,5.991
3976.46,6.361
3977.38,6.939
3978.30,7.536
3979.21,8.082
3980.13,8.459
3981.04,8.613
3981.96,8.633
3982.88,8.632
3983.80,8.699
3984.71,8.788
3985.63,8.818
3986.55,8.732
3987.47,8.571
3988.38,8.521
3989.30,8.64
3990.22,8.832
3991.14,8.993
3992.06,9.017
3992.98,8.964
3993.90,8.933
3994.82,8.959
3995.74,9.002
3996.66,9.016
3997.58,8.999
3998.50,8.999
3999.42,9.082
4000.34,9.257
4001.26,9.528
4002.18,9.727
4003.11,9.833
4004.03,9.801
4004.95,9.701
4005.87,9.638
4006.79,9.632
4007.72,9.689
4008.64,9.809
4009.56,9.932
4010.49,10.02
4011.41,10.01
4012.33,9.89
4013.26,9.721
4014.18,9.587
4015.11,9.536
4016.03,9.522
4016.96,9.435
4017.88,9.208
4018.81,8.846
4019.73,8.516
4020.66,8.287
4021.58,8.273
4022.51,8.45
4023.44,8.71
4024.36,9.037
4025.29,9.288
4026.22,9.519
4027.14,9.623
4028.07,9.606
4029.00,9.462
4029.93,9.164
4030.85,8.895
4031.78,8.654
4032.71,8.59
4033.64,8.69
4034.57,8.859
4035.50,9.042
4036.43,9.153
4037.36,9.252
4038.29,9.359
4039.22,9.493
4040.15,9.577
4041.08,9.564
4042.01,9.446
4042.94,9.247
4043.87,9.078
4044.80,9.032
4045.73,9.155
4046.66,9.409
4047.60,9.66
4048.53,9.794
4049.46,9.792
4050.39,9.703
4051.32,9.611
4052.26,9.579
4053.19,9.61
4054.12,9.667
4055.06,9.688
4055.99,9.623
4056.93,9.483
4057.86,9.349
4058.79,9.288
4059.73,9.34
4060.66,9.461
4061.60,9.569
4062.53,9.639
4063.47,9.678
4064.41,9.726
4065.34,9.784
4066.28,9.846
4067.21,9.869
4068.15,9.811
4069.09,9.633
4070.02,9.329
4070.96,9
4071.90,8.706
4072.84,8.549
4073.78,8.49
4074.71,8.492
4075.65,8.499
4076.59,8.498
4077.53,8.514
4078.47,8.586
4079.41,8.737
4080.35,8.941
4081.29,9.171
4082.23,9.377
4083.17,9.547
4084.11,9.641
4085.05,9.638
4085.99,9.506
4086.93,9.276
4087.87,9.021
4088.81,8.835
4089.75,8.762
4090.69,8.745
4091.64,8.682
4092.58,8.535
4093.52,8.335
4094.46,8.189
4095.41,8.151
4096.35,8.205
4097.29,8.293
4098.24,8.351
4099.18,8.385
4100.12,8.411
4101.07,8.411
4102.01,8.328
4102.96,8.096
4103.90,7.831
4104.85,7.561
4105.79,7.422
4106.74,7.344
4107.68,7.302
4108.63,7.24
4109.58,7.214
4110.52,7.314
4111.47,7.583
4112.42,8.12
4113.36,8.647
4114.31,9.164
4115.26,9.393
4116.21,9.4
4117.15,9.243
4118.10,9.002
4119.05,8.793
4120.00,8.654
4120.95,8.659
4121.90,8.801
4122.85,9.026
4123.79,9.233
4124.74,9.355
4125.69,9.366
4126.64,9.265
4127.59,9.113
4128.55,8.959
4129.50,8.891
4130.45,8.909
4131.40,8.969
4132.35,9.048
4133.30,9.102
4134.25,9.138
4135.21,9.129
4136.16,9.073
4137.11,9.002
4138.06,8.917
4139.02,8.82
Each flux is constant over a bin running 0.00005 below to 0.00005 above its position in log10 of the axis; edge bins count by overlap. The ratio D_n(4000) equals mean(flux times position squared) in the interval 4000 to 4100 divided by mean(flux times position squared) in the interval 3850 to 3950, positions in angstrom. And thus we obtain 1.25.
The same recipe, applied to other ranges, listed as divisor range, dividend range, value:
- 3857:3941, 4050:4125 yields 1.24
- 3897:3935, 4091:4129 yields 1.17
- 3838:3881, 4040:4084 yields 1.32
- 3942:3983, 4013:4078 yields 1.29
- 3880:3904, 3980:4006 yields 1.27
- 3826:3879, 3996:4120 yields 1.33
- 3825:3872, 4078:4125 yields 1.29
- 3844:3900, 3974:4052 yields 1.23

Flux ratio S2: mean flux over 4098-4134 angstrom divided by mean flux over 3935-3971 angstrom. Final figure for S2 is 1.13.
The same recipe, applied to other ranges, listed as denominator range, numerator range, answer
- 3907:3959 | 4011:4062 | 1.16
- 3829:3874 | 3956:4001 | 1.02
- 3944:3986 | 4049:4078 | 1.24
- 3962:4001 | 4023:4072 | 1.22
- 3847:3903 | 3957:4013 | 1.03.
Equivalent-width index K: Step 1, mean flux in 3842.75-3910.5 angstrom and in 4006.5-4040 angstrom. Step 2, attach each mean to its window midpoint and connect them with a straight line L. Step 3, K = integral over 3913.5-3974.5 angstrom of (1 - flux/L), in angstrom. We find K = 7.3 angstrom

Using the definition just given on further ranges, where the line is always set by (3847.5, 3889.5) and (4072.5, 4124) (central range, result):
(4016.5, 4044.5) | -2.4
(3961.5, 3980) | 4.0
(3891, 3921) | -1.6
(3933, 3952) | 1.1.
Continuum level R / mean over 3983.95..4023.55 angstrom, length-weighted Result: 9.2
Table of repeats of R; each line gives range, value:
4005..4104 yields 9.16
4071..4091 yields 8.93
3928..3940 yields 6.21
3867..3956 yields 7.87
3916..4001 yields 7.73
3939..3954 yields 8.43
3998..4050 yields 9.32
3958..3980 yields 6.63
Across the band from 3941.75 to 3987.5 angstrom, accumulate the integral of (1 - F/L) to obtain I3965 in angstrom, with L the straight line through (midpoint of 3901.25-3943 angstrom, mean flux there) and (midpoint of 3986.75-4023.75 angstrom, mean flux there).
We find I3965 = 5.1 angstrom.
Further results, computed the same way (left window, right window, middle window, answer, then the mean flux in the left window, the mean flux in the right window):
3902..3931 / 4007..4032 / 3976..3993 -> 1.13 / 8.41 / 9.29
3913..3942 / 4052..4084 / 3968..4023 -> -0.83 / 7.55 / 9.27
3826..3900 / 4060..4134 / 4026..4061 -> -3.55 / 7.51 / 8.79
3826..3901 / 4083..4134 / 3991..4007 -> -2.29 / 7.51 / 8.61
